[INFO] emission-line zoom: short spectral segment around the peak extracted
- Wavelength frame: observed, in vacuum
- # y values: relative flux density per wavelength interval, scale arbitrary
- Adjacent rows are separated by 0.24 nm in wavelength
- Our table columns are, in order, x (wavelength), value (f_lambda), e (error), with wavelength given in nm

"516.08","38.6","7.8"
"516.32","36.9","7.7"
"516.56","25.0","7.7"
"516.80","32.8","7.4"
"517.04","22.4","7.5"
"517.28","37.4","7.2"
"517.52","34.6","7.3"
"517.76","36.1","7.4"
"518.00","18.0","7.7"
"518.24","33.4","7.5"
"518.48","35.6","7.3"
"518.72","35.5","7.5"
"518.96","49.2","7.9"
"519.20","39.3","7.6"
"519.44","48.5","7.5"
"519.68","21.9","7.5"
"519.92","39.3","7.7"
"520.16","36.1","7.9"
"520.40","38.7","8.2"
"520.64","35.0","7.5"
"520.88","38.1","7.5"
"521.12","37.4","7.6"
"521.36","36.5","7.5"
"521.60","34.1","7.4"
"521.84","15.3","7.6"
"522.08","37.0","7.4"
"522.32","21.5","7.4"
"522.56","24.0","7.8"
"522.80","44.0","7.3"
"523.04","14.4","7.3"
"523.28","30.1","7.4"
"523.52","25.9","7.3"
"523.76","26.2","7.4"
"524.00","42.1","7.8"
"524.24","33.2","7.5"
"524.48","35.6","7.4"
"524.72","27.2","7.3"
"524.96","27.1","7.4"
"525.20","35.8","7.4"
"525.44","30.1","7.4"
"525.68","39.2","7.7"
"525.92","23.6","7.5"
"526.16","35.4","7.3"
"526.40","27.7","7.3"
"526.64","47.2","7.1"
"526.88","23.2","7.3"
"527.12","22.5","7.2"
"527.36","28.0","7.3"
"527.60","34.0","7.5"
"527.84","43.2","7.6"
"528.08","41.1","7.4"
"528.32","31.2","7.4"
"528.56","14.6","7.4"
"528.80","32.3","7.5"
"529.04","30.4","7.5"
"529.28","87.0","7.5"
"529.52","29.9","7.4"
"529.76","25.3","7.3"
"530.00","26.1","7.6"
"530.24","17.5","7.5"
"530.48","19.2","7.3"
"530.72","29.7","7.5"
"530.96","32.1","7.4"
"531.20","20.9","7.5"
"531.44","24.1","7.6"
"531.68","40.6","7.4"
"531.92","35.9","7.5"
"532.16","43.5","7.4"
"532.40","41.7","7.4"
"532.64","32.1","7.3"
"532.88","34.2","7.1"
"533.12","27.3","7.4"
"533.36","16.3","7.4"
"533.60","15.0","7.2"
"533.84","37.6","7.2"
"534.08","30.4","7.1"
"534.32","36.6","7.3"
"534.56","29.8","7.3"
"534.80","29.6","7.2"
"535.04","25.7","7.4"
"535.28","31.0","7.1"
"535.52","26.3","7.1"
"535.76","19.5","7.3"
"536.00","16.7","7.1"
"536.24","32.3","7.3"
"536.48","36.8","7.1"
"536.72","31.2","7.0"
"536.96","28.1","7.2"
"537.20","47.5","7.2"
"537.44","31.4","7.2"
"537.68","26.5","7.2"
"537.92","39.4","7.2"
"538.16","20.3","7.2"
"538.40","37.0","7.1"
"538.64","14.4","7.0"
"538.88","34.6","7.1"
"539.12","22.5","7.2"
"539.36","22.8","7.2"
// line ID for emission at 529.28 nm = H-gamma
